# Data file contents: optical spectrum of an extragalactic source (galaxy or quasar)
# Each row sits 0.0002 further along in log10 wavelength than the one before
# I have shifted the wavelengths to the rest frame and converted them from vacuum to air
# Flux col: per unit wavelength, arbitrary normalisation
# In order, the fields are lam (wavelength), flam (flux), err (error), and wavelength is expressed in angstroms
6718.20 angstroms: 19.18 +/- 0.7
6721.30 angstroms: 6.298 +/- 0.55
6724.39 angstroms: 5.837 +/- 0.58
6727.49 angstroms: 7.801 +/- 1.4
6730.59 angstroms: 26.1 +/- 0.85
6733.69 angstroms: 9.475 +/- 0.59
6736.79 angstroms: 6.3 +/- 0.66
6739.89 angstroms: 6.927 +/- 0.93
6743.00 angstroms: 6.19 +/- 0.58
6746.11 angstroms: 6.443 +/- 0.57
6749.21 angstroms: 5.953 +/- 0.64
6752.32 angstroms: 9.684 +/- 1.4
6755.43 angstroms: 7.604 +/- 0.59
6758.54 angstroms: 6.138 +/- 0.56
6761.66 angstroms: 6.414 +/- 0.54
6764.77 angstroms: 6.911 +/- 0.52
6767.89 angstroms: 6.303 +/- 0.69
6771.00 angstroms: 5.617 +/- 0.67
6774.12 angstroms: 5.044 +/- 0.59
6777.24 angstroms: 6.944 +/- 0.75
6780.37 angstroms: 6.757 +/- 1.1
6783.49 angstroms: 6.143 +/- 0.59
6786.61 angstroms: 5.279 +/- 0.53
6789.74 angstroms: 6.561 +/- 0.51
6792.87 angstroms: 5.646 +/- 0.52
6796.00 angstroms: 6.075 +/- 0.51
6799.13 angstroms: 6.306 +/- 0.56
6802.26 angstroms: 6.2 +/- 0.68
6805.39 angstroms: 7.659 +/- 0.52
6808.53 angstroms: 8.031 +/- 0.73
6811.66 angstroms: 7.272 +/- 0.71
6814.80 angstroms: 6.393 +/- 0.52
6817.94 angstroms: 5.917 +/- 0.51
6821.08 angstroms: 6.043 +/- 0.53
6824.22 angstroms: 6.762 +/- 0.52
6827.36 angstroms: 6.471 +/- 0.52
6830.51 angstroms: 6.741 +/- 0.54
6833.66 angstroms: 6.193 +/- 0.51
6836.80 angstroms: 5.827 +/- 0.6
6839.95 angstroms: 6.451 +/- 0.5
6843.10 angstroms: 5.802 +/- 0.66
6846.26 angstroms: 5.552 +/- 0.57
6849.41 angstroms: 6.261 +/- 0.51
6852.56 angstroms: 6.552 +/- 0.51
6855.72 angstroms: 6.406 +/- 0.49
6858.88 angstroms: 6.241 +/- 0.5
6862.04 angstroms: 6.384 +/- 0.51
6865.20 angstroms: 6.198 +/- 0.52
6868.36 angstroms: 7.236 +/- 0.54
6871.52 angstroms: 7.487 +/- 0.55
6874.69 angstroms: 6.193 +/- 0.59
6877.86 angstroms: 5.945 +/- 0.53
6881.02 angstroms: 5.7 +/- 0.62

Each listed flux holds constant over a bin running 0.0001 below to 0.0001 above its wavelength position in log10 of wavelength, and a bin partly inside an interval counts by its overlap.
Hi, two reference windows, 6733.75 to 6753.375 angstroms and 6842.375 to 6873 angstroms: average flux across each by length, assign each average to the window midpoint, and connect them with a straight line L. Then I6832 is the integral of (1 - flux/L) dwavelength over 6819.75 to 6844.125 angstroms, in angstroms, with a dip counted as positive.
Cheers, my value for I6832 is 1.0 angstroms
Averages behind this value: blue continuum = 7.04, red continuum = 6.43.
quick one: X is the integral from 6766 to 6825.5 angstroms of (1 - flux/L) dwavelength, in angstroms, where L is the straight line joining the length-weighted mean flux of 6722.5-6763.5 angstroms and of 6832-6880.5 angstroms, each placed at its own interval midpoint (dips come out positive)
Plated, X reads 8.62 angstroms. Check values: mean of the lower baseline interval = 8.5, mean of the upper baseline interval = 6.3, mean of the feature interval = 6.37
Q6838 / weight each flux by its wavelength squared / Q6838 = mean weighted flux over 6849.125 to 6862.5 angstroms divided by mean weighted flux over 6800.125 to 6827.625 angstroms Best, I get 0.96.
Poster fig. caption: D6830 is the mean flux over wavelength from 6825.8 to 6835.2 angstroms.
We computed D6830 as 6.46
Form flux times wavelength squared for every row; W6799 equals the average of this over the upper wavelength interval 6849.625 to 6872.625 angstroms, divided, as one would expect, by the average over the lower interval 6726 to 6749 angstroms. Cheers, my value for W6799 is 0.71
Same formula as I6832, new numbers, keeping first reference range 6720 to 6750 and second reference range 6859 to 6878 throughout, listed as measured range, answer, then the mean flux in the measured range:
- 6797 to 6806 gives 1.3 angstroms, 6.59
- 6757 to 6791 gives 8.2 angstroms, 6.19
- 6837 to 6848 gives 1.7 angstroms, 5.92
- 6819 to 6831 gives 1.4 angstroms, 6.46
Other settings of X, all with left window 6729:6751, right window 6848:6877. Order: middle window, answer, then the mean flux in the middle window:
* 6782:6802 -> 5.5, 6.01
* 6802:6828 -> 3.2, 6.79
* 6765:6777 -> 3.9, 5.94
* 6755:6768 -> 3.5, 6.63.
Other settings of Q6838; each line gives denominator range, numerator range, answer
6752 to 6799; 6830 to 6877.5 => 1.02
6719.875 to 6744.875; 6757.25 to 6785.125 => 0.68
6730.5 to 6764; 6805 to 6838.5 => 0.84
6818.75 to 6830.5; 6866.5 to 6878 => 1.07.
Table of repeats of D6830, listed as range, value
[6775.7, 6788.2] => 6.28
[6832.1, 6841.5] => 6.16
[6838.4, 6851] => 6.02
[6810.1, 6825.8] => 6.48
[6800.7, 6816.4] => 7.11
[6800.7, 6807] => 6.93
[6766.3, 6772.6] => 5.96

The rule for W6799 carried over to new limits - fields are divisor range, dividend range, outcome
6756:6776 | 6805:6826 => 1.12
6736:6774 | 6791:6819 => 1.01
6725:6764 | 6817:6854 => 0.74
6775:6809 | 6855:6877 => 1.05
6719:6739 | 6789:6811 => 0.65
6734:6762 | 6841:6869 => 0.93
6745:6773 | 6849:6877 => 1.00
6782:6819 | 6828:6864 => 0.98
